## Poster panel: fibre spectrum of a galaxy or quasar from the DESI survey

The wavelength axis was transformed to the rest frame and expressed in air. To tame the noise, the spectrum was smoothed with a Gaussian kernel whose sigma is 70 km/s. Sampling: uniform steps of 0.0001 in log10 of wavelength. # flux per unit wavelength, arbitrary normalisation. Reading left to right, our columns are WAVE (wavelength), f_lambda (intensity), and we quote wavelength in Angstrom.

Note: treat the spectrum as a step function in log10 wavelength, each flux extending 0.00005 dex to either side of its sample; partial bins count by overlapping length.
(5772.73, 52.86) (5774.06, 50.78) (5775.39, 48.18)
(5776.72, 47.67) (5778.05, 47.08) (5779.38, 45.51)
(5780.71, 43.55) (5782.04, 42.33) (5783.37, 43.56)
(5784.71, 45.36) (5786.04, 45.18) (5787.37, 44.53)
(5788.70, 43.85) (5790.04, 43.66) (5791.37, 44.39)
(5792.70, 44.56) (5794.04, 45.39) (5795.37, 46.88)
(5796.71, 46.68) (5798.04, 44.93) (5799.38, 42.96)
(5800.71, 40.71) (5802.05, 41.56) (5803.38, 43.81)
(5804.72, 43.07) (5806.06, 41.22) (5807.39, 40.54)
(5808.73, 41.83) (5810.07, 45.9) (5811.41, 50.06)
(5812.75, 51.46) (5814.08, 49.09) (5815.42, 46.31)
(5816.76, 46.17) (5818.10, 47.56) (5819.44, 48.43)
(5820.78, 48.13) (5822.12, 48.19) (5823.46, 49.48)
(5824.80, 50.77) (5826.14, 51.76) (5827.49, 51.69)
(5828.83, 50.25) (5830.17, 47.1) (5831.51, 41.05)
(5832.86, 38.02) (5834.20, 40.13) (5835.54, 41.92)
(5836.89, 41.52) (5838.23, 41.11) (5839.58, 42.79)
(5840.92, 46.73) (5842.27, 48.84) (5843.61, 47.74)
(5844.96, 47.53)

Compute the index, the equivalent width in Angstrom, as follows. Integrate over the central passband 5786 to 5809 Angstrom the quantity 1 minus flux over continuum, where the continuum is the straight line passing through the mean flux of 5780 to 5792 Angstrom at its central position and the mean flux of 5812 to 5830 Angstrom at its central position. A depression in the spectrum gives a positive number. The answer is 1.0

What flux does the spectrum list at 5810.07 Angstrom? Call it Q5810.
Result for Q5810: 45.9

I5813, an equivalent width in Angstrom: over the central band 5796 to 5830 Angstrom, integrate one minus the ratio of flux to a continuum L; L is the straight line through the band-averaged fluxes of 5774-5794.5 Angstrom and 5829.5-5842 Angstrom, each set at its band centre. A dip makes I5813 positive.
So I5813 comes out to -2.3 Angstrom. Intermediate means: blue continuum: 45.2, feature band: 46.5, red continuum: 42.5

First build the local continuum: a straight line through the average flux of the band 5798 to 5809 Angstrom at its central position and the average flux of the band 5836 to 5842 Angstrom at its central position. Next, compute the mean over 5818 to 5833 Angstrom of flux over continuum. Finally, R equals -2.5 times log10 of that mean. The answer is -0.12 mag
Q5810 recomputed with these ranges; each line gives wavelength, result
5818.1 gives 47.56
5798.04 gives 44.93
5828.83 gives 50.25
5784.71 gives 45.36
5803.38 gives 43.81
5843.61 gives 47.74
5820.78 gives 48.13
